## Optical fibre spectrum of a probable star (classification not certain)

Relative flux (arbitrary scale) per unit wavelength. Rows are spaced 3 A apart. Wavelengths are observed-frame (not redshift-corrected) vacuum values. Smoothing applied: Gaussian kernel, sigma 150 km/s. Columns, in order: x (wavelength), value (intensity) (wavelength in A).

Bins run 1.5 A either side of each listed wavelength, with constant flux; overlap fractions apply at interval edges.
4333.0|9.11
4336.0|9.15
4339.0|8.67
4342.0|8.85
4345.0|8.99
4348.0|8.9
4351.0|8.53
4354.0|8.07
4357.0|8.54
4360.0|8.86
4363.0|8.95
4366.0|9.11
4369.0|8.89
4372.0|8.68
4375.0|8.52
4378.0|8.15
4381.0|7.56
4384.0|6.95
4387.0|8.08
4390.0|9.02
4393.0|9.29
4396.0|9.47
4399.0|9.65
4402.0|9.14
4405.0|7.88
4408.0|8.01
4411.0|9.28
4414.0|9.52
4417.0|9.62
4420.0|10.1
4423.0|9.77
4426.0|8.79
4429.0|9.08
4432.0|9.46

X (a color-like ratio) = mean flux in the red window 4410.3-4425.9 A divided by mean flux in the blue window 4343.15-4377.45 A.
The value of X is 1.1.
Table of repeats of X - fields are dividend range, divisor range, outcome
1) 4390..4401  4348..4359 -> 1.11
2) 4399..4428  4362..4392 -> 1.09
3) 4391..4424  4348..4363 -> 1.08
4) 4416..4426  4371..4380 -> 1.15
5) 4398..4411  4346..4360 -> 1.02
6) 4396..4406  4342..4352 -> 1.02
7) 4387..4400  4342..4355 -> 1.06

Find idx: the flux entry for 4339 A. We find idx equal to 8.67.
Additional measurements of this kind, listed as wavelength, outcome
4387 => 8.08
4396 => 9.47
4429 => 9.08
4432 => 9.46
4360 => 8.86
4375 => 8.52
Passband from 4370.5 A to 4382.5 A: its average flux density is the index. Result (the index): 8.23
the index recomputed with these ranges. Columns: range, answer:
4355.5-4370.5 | 8.87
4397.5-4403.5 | 9.4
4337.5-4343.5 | 8.76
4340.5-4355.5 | 8.67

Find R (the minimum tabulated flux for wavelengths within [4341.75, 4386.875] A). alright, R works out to 6.95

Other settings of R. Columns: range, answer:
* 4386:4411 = 7.88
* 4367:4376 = 8.52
